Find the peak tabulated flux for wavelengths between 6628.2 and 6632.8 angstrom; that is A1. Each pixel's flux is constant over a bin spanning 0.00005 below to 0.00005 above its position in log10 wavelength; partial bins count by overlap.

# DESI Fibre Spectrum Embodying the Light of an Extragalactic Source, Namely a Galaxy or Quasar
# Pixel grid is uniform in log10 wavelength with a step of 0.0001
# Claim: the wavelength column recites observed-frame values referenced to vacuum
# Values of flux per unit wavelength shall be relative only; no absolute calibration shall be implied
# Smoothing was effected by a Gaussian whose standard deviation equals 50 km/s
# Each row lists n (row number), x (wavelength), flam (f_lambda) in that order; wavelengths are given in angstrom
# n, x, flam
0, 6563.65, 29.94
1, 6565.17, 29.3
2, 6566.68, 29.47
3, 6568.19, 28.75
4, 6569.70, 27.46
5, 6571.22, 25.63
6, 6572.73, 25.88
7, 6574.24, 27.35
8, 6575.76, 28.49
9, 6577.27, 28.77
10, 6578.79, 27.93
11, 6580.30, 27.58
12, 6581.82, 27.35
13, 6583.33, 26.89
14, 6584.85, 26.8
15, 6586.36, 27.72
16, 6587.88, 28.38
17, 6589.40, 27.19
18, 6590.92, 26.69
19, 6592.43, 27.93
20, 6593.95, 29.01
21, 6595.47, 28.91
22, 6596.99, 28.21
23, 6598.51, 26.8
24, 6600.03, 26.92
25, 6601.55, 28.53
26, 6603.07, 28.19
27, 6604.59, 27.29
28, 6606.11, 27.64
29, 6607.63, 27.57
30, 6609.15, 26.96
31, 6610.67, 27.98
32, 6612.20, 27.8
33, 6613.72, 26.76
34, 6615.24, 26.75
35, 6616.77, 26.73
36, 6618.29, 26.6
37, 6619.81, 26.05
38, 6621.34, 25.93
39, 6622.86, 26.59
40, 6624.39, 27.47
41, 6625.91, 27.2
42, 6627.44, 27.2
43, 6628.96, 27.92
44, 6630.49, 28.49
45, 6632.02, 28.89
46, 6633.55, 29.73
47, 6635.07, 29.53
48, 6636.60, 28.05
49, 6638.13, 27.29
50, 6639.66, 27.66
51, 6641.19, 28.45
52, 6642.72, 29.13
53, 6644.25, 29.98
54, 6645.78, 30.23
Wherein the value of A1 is 28.89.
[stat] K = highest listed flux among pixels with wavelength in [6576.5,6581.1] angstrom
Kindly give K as 28.77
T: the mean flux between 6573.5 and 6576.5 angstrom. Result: 27.9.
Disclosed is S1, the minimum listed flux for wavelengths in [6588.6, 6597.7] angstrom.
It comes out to 26.69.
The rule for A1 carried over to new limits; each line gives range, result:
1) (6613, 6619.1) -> 26.76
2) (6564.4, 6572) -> 29.47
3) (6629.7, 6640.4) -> 29.73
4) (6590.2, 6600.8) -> 29.01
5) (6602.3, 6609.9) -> 28.19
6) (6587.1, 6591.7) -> 28.38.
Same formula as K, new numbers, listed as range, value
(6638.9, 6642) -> 28.45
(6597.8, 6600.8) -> 26.92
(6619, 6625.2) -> 27.47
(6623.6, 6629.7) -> 27.92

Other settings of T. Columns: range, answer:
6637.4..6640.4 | 27.5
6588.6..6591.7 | 27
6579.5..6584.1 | 27.3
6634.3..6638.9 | 28.3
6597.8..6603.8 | 27.6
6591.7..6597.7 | 28.5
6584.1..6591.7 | 27.4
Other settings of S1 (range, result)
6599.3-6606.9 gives 26.92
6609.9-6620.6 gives 26.05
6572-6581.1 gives 25.88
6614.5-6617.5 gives 26.73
